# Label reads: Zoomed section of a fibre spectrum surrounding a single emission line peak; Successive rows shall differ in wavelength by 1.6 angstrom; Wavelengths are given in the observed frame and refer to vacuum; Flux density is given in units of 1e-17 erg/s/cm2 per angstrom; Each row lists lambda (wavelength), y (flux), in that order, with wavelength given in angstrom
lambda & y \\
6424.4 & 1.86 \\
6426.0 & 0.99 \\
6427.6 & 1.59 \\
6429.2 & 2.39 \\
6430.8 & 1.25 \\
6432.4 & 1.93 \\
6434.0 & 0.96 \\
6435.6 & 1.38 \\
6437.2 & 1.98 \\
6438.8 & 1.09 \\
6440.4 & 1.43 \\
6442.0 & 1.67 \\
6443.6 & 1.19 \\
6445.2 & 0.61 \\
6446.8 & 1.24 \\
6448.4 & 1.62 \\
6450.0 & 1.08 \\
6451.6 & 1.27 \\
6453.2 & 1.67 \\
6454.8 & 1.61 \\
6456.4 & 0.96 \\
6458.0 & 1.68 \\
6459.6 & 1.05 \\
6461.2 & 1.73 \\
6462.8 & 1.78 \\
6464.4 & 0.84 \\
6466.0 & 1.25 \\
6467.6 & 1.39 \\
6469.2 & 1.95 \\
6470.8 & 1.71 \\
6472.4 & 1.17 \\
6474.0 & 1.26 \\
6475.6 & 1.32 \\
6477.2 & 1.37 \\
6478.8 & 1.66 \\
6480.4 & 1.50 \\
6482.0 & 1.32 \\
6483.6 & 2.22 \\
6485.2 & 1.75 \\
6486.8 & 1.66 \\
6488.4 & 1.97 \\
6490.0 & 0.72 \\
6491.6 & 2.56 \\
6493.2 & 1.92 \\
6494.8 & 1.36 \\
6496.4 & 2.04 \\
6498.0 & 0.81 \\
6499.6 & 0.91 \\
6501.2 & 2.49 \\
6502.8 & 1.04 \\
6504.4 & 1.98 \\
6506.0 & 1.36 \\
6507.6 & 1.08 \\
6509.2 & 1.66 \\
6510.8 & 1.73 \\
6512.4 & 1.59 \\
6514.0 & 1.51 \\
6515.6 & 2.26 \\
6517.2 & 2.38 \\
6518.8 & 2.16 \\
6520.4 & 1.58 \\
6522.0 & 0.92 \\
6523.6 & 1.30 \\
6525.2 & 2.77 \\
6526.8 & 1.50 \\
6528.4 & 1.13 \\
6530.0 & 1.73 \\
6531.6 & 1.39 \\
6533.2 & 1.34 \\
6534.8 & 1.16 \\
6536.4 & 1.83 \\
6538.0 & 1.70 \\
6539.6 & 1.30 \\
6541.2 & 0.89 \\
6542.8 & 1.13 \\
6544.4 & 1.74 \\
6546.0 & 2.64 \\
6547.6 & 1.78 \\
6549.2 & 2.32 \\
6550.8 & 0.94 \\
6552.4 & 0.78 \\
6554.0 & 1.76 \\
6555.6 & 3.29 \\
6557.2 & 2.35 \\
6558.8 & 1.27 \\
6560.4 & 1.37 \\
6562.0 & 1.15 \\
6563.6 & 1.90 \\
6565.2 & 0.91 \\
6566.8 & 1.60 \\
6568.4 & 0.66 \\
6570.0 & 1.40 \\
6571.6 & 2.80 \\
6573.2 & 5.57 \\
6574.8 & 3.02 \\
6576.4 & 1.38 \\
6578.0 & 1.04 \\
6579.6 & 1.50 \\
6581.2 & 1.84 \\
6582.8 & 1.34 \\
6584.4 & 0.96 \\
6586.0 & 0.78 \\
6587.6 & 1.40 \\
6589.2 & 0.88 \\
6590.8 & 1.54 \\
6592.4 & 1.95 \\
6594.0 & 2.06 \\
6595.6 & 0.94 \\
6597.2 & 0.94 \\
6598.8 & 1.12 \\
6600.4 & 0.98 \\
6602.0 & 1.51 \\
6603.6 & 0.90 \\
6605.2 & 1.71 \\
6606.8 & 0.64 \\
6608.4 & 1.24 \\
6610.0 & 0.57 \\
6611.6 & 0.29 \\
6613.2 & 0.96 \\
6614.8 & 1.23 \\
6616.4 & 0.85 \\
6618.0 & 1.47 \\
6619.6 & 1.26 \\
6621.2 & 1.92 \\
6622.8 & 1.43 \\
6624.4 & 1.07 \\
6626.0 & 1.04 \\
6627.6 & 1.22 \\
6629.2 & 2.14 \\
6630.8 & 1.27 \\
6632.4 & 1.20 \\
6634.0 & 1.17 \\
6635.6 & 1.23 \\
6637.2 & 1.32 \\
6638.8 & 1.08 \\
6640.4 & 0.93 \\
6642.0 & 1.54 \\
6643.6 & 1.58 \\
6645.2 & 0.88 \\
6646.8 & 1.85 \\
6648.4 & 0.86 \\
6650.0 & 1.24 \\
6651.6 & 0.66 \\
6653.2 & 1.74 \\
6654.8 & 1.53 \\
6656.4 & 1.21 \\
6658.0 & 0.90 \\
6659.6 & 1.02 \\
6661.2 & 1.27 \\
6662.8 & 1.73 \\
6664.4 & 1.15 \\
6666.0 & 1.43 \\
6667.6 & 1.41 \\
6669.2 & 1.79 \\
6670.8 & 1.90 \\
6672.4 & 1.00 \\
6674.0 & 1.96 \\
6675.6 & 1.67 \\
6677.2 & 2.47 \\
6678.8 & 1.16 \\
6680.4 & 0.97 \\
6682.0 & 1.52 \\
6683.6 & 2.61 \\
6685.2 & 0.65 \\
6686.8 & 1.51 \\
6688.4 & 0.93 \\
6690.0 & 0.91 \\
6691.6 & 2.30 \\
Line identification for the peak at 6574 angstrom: H-beta 4861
